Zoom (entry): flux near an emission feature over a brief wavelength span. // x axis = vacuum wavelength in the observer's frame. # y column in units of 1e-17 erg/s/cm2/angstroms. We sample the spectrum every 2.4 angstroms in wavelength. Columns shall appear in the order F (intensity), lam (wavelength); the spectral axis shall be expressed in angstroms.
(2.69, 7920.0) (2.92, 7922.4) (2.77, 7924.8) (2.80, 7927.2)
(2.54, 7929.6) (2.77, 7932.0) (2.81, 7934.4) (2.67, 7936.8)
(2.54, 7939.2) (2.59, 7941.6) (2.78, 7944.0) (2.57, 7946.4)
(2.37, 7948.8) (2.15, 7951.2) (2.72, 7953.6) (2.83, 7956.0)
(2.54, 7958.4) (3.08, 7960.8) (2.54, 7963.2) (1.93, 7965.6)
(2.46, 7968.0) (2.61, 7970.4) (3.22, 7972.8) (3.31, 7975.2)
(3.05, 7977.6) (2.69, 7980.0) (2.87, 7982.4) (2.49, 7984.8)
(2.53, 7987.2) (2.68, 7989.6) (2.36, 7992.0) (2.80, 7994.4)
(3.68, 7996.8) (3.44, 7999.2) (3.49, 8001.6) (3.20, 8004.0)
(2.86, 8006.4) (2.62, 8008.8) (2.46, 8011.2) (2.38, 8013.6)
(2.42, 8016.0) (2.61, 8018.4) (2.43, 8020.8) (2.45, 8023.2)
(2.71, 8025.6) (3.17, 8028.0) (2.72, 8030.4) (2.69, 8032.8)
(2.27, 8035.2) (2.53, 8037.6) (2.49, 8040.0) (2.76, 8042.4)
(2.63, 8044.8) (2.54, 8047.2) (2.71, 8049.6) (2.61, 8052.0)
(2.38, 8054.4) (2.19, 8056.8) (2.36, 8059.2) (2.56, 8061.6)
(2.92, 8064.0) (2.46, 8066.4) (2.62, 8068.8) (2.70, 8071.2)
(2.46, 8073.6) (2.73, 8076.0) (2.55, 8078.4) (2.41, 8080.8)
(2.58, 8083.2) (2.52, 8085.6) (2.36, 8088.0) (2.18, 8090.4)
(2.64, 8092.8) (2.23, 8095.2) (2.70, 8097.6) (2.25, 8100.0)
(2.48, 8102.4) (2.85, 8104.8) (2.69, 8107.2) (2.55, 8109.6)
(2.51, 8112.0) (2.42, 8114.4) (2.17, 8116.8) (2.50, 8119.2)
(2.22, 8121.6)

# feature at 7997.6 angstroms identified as [N II]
